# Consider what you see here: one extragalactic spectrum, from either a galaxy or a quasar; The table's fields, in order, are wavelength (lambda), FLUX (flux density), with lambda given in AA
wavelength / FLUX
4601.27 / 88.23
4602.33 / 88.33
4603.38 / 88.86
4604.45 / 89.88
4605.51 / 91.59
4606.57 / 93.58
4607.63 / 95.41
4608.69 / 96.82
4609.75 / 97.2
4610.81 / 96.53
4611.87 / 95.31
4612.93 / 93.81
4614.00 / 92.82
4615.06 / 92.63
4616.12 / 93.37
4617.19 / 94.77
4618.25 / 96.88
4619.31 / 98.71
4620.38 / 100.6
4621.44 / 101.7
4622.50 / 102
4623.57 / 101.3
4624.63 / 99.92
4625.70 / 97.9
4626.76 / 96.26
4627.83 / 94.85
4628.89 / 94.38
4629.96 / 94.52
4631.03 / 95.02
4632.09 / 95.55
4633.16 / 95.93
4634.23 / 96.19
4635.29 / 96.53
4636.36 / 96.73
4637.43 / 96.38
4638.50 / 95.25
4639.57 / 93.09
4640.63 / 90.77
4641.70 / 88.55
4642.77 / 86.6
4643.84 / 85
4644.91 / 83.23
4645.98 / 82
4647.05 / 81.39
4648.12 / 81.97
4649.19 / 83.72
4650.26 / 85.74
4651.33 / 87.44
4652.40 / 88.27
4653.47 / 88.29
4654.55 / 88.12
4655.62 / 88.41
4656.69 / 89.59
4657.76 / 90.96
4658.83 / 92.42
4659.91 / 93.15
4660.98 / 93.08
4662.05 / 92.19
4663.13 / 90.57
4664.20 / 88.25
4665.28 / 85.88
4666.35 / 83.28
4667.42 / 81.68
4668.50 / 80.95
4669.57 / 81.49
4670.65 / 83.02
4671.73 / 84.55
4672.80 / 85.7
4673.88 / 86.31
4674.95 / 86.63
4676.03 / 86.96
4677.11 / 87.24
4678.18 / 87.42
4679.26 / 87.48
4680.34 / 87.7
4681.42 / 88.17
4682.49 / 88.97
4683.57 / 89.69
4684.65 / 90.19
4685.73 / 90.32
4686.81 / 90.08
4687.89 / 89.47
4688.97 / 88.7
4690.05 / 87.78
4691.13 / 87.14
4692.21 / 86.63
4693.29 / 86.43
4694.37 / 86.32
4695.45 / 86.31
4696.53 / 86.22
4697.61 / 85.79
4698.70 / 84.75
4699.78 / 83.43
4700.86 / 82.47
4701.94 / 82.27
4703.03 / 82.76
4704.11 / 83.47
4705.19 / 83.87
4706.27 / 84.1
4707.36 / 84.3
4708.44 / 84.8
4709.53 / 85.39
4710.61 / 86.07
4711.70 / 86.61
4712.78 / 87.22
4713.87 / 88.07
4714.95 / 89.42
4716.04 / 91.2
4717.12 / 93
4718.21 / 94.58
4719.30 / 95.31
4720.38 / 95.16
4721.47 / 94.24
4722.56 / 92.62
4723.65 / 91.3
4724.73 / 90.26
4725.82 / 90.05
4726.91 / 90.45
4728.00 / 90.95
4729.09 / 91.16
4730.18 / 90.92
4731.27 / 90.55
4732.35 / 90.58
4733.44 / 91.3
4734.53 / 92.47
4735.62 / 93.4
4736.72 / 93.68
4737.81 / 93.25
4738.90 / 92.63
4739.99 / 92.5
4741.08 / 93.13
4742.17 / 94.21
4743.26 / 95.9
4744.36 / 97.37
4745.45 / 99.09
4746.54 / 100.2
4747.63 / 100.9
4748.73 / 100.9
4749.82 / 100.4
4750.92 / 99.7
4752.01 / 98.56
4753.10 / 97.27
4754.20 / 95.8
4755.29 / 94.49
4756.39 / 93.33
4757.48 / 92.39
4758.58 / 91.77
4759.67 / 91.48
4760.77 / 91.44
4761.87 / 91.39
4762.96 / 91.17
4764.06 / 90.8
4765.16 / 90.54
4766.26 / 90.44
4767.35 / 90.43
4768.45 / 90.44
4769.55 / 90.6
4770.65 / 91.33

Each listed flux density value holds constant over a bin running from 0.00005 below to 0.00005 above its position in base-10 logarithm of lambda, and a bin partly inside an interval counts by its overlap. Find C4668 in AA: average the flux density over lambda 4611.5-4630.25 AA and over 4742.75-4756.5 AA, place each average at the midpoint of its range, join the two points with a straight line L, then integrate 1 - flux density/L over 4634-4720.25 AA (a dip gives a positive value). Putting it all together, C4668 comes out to 8.6 AA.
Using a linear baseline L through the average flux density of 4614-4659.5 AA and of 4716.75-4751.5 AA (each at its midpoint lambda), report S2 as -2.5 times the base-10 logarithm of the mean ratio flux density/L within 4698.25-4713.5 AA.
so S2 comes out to 0.112 mag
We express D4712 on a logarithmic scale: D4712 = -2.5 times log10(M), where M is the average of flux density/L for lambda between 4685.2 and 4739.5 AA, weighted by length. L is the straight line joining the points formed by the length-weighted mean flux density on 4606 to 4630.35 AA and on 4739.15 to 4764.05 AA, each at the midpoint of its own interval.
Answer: 0.08 mag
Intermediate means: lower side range 96.6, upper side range 95.5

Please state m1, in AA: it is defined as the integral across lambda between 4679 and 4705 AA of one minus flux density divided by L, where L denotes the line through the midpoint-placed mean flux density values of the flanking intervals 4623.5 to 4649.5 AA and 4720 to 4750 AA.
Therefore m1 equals 1.8 AA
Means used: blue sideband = 92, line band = 86.7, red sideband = 93.8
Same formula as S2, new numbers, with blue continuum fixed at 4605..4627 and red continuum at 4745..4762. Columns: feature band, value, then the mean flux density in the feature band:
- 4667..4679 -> 0.14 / 84.8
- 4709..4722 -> 0.07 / 90.6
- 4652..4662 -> 0.07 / 90.4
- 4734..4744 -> 0.03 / 93.5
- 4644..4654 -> 0.14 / 84.7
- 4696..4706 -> 0.15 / 83.9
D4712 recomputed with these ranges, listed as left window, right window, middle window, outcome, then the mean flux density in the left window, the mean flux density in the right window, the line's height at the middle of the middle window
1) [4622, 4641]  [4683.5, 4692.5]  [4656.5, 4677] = 0.06 mag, 96.3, 88.9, 91.7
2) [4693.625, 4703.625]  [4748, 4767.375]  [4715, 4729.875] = -0.05 mag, 84.5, 94.2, 88.4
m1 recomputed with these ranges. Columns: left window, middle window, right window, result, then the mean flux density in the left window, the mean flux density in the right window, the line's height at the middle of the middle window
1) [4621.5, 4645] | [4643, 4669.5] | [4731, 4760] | 2.2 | 94.7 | 95.2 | 94.8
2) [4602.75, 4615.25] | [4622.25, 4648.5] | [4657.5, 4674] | -0.6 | 93.7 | 87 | 90.6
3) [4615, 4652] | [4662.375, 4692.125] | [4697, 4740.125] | 1.3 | 93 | 89.1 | 91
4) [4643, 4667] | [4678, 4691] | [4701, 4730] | -0.1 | 87.4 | 88.7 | 88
